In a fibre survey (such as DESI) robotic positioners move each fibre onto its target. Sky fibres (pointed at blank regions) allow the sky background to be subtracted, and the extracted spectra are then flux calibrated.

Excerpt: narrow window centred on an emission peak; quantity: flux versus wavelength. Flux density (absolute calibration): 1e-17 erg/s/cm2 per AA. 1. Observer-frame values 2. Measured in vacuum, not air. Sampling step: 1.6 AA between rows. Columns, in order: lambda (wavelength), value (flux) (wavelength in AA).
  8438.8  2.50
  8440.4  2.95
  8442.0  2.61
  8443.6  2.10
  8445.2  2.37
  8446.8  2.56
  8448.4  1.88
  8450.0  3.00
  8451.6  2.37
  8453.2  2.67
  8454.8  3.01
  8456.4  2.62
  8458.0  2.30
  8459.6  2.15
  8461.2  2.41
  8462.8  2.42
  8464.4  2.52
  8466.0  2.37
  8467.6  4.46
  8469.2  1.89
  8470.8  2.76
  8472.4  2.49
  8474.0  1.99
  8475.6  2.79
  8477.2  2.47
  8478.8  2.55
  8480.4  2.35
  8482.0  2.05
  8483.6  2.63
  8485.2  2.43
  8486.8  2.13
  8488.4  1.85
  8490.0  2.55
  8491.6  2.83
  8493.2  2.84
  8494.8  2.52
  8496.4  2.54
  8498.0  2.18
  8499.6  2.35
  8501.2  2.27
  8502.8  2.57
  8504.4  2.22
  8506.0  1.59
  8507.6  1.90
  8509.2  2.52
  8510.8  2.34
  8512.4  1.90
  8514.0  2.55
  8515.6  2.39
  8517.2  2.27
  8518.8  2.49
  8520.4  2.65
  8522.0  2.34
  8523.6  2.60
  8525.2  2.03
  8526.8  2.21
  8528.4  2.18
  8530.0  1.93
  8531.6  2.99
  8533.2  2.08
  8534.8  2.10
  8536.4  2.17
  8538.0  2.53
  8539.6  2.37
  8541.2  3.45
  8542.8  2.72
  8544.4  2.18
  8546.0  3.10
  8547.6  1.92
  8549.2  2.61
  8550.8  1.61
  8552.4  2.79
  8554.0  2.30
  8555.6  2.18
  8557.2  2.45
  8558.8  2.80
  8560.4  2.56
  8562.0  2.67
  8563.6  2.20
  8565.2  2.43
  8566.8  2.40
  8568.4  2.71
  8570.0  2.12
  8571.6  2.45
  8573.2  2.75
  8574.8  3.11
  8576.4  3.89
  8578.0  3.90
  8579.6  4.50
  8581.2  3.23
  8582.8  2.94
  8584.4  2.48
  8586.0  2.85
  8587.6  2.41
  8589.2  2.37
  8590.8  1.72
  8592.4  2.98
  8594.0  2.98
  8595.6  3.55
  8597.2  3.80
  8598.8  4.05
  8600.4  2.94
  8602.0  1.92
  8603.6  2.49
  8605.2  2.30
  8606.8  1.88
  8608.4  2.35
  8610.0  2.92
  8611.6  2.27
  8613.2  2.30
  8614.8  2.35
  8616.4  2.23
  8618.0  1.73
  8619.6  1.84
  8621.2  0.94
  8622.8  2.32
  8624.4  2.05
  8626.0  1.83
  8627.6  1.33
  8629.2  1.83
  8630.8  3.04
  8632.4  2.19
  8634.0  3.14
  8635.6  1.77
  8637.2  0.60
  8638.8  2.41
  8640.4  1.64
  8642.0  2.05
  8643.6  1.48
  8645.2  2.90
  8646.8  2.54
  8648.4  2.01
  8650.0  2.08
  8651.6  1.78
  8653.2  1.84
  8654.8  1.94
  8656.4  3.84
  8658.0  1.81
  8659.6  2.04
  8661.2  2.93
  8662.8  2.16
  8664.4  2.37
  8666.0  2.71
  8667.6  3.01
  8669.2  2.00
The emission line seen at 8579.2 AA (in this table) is [S II]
